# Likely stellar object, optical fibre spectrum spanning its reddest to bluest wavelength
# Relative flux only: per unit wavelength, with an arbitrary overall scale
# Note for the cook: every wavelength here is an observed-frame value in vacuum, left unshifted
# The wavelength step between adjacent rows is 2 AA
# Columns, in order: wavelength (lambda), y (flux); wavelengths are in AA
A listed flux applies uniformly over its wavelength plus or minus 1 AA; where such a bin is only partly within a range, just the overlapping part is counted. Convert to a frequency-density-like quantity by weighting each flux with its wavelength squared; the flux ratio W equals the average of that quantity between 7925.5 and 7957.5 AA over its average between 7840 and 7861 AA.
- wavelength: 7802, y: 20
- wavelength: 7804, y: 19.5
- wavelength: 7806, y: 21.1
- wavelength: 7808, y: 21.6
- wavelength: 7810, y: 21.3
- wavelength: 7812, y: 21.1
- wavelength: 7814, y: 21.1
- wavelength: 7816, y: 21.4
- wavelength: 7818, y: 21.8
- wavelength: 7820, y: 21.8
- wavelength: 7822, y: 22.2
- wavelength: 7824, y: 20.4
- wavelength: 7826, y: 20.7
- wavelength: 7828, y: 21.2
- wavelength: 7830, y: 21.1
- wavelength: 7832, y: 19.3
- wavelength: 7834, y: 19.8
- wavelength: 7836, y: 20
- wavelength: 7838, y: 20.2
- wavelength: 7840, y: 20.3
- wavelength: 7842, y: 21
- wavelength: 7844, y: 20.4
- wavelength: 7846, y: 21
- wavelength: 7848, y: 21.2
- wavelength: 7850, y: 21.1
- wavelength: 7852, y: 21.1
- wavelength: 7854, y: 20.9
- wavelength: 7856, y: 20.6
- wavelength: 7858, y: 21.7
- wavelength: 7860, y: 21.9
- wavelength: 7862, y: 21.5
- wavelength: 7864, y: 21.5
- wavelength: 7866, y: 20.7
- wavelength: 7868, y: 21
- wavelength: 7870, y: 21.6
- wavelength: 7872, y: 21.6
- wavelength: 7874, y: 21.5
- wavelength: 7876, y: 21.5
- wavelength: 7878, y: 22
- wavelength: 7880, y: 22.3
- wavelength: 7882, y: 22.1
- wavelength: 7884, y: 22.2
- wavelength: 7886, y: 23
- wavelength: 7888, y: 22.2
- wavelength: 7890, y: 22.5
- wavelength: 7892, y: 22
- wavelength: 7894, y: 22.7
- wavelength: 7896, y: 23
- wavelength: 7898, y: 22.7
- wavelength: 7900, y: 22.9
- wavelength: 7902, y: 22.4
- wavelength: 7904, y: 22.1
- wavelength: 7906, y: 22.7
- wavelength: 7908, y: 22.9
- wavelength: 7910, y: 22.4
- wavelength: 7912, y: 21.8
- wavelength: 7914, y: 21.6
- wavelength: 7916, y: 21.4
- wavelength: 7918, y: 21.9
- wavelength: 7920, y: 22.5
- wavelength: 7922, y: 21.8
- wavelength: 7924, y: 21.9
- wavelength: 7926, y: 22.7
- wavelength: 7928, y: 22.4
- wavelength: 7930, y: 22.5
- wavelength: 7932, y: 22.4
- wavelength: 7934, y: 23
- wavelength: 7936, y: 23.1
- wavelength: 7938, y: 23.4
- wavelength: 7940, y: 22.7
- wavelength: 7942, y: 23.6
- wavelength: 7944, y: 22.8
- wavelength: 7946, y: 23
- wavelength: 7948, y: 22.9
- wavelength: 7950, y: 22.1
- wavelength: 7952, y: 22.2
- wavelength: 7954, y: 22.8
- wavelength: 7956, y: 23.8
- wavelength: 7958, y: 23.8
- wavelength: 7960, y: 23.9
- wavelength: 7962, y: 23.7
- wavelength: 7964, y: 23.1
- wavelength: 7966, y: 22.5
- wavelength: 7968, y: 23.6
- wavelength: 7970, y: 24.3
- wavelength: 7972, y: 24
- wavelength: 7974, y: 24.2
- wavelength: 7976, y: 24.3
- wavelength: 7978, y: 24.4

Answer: 1.11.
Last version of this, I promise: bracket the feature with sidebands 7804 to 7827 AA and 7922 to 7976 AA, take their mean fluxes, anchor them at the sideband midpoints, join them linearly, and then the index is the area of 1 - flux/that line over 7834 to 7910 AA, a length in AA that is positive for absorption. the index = 1.3 AA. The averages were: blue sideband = 21.2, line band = 21.7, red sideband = 23.1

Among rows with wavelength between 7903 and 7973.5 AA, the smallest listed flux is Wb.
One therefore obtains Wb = 21.4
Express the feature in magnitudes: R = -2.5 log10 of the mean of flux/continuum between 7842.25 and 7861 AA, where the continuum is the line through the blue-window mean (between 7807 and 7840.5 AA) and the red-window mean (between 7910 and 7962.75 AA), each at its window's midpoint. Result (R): 0.01 mag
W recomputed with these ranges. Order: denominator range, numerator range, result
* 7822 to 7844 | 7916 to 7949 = 1.13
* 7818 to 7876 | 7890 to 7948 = 1.09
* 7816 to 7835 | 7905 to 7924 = 1.08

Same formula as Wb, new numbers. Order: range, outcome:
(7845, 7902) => 20.6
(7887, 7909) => 22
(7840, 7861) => 20.3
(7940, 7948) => 22.7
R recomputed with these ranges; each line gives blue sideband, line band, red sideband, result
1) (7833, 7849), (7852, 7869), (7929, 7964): -0.013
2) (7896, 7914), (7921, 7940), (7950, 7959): 0.008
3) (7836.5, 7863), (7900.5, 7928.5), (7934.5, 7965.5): 0.008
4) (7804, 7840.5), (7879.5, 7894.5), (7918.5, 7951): -0.023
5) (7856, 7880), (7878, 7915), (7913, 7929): -0.031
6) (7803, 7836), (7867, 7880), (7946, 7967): 0.009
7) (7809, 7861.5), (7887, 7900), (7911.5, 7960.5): -0.030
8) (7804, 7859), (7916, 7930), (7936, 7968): 0.020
